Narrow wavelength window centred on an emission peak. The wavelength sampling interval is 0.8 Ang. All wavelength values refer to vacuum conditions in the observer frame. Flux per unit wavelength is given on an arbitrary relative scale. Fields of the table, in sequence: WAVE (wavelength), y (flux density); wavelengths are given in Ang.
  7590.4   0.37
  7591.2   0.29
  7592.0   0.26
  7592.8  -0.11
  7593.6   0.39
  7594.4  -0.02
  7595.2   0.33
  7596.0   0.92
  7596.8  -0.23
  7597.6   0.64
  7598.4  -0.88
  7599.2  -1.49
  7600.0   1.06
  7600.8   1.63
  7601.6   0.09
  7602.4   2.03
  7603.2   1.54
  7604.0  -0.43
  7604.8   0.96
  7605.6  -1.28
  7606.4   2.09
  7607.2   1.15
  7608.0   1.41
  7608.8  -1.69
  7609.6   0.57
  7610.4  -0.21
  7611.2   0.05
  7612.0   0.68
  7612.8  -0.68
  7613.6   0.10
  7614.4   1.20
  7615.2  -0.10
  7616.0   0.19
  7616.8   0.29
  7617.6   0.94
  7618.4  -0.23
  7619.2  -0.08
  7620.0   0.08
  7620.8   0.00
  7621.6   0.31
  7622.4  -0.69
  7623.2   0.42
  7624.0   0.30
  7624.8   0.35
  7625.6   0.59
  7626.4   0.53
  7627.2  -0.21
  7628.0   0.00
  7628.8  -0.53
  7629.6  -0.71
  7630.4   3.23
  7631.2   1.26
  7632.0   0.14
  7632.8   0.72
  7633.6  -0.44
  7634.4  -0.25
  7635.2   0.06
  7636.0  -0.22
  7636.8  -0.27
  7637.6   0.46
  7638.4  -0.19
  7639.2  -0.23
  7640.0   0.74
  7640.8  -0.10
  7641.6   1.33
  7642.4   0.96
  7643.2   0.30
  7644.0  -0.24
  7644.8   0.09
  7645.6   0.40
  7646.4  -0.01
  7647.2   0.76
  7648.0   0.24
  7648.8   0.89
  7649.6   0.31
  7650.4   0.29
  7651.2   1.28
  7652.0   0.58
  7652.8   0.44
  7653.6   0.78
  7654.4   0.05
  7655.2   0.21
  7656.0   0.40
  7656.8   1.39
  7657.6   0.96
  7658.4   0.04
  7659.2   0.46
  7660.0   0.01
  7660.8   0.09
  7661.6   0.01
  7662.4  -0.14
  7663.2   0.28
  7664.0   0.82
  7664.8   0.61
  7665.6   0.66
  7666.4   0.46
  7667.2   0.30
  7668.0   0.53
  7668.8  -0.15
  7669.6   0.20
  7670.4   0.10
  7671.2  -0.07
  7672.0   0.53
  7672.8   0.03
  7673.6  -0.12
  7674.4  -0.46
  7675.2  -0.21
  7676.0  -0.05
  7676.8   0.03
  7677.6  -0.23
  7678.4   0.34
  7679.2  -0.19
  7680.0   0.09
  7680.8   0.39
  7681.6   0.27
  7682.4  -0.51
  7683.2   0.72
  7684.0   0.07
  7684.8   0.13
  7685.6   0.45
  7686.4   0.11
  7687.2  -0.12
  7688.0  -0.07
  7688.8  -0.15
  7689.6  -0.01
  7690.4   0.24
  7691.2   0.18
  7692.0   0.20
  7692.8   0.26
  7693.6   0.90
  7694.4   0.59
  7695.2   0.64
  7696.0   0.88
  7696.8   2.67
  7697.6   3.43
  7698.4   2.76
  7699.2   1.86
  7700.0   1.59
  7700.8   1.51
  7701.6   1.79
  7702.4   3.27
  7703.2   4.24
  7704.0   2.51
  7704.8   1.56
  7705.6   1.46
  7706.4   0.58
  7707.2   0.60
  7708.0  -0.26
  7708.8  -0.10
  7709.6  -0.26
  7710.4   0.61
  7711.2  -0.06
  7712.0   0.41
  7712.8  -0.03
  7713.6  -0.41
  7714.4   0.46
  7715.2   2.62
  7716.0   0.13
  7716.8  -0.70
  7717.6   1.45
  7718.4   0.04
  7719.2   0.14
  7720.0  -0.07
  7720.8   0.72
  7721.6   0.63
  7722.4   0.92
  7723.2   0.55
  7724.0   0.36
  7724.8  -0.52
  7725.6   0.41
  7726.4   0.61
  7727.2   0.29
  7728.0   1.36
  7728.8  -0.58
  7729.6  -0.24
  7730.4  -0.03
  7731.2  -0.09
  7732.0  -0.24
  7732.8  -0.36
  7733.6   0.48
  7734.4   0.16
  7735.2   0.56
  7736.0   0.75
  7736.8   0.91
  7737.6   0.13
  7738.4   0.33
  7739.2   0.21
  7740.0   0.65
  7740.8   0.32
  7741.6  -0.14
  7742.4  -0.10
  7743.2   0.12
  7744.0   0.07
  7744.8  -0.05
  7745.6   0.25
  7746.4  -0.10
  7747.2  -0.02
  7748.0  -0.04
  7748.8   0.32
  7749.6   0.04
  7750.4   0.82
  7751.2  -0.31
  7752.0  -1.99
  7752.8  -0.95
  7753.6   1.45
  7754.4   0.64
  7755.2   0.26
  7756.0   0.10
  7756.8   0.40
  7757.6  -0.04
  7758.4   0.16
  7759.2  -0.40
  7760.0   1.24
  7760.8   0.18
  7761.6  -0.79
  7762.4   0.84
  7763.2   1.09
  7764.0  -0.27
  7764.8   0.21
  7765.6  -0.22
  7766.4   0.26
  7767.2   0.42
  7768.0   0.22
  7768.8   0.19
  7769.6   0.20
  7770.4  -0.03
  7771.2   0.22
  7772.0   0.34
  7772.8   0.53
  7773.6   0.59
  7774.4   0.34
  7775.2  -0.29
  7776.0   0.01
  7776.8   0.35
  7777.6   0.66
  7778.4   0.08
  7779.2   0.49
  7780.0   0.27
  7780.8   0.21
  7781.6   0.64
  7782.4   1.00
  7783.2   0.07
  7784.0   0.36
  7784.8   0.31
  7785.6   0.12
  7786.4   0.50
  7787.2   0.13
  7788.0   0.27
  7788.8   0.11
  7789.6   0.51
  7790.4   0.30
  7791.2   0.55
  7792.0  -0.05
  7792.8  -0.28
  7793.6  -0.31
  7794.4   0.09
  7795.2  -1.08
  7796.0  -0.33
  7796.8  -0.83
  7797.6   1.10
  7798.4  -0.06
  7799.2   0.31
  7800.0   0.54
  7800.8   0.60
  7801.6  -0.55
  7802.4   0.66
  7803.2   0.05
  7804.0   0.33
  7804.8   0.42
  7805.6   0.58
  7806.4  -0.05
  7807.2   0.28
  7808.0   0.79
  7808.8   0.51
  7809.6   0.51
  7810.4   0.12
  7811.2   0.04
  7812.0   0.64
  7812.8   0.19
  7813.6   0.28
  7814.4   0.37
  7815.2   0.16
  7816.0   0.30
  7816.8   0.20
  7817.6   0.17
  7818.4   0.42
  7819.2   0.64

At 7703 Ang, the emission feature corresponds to [O II] 3727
